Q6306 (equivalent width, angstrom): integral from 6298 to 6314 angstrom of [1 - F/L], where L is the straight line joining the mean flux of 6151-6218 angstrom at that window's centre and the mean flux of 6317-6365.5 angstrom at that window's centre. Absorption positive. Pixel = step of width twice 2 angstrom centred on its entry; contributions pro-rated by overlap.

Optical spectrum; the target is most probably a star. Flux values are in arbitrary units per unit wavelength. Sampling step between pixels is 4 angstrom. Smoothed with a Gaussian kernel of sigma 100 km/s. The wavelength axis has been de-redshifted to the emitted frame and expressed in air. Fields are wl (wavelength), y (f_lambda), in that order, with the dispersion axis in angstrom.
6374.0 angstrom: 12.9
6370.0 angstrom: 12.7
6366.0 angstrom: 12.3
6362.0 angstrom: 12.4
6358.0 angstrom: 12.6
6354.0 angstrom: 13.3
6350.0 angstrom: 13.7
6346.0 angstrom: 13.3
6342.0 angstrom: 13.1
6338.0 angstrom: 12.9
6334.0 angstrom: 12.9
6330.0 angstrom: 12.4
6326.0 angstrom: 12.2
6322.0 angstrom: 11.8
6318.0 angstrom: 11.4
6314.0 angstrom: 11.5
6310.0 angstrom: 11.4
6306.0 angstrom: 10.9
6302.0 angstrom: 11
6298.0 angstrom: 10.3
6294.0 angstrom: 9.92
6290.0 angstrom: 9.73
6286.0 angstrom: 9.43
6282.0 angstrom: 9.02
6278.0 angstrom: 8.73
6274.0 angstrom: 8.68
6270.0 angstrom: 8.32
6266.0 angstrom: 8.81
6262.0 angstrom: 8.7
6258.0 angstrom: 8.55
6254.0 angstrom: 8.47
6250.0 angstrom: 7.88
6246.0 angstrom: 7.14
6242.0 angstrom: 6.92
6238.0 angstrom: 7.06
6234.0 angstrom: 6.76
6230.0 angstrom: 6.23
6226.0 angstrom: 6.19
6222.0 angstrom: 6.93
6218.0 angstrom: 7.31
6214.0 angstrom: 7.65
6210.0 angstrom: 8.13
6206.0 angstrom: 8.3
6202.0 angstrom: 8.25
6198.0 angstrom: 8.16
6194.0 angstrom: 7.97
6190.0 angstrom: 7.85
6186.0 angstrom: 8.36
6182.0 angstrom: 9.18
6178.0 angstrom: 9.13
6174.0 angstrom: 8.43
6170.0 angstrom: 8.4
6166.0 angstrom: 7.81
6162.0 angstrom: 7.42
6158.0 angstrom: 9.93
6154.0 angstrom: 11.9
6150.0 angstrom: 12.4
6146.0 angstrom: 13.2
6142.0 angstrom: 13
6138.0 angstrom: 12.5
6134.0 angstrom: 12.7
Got 1.0 angstrom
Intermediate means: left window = 8.57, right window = 12.7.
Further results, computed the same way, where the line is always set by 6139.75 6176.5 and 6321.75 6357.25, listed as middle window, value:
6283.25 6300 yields 3.3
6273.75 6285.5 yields 3.0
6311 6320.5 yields 0.8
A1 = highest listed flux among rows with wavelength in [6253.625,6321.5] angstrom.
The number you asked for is 11.5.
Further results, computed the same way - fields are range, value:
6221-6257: 8.47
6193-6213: 8.3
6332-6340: 12.9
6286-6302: 11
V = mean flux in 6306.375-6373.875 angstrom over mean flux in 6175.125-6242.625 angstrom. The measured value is 1.62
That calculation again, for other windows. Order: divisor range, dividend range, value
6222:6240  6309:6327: 1.76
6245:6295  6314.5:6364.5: 1.45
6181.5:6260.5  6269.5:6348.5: 1.44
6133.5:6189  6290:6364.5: 1.18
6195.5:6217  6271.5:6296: 1.15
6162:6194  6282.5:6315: 1.25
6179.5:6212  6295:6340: 1.41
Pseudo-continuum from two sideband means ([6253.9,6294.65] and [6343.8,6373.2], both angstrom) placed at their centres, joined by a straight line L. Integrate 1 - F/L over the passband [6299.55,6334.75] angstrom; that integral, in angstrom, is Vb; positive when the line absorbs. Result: -2.3 angstrom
